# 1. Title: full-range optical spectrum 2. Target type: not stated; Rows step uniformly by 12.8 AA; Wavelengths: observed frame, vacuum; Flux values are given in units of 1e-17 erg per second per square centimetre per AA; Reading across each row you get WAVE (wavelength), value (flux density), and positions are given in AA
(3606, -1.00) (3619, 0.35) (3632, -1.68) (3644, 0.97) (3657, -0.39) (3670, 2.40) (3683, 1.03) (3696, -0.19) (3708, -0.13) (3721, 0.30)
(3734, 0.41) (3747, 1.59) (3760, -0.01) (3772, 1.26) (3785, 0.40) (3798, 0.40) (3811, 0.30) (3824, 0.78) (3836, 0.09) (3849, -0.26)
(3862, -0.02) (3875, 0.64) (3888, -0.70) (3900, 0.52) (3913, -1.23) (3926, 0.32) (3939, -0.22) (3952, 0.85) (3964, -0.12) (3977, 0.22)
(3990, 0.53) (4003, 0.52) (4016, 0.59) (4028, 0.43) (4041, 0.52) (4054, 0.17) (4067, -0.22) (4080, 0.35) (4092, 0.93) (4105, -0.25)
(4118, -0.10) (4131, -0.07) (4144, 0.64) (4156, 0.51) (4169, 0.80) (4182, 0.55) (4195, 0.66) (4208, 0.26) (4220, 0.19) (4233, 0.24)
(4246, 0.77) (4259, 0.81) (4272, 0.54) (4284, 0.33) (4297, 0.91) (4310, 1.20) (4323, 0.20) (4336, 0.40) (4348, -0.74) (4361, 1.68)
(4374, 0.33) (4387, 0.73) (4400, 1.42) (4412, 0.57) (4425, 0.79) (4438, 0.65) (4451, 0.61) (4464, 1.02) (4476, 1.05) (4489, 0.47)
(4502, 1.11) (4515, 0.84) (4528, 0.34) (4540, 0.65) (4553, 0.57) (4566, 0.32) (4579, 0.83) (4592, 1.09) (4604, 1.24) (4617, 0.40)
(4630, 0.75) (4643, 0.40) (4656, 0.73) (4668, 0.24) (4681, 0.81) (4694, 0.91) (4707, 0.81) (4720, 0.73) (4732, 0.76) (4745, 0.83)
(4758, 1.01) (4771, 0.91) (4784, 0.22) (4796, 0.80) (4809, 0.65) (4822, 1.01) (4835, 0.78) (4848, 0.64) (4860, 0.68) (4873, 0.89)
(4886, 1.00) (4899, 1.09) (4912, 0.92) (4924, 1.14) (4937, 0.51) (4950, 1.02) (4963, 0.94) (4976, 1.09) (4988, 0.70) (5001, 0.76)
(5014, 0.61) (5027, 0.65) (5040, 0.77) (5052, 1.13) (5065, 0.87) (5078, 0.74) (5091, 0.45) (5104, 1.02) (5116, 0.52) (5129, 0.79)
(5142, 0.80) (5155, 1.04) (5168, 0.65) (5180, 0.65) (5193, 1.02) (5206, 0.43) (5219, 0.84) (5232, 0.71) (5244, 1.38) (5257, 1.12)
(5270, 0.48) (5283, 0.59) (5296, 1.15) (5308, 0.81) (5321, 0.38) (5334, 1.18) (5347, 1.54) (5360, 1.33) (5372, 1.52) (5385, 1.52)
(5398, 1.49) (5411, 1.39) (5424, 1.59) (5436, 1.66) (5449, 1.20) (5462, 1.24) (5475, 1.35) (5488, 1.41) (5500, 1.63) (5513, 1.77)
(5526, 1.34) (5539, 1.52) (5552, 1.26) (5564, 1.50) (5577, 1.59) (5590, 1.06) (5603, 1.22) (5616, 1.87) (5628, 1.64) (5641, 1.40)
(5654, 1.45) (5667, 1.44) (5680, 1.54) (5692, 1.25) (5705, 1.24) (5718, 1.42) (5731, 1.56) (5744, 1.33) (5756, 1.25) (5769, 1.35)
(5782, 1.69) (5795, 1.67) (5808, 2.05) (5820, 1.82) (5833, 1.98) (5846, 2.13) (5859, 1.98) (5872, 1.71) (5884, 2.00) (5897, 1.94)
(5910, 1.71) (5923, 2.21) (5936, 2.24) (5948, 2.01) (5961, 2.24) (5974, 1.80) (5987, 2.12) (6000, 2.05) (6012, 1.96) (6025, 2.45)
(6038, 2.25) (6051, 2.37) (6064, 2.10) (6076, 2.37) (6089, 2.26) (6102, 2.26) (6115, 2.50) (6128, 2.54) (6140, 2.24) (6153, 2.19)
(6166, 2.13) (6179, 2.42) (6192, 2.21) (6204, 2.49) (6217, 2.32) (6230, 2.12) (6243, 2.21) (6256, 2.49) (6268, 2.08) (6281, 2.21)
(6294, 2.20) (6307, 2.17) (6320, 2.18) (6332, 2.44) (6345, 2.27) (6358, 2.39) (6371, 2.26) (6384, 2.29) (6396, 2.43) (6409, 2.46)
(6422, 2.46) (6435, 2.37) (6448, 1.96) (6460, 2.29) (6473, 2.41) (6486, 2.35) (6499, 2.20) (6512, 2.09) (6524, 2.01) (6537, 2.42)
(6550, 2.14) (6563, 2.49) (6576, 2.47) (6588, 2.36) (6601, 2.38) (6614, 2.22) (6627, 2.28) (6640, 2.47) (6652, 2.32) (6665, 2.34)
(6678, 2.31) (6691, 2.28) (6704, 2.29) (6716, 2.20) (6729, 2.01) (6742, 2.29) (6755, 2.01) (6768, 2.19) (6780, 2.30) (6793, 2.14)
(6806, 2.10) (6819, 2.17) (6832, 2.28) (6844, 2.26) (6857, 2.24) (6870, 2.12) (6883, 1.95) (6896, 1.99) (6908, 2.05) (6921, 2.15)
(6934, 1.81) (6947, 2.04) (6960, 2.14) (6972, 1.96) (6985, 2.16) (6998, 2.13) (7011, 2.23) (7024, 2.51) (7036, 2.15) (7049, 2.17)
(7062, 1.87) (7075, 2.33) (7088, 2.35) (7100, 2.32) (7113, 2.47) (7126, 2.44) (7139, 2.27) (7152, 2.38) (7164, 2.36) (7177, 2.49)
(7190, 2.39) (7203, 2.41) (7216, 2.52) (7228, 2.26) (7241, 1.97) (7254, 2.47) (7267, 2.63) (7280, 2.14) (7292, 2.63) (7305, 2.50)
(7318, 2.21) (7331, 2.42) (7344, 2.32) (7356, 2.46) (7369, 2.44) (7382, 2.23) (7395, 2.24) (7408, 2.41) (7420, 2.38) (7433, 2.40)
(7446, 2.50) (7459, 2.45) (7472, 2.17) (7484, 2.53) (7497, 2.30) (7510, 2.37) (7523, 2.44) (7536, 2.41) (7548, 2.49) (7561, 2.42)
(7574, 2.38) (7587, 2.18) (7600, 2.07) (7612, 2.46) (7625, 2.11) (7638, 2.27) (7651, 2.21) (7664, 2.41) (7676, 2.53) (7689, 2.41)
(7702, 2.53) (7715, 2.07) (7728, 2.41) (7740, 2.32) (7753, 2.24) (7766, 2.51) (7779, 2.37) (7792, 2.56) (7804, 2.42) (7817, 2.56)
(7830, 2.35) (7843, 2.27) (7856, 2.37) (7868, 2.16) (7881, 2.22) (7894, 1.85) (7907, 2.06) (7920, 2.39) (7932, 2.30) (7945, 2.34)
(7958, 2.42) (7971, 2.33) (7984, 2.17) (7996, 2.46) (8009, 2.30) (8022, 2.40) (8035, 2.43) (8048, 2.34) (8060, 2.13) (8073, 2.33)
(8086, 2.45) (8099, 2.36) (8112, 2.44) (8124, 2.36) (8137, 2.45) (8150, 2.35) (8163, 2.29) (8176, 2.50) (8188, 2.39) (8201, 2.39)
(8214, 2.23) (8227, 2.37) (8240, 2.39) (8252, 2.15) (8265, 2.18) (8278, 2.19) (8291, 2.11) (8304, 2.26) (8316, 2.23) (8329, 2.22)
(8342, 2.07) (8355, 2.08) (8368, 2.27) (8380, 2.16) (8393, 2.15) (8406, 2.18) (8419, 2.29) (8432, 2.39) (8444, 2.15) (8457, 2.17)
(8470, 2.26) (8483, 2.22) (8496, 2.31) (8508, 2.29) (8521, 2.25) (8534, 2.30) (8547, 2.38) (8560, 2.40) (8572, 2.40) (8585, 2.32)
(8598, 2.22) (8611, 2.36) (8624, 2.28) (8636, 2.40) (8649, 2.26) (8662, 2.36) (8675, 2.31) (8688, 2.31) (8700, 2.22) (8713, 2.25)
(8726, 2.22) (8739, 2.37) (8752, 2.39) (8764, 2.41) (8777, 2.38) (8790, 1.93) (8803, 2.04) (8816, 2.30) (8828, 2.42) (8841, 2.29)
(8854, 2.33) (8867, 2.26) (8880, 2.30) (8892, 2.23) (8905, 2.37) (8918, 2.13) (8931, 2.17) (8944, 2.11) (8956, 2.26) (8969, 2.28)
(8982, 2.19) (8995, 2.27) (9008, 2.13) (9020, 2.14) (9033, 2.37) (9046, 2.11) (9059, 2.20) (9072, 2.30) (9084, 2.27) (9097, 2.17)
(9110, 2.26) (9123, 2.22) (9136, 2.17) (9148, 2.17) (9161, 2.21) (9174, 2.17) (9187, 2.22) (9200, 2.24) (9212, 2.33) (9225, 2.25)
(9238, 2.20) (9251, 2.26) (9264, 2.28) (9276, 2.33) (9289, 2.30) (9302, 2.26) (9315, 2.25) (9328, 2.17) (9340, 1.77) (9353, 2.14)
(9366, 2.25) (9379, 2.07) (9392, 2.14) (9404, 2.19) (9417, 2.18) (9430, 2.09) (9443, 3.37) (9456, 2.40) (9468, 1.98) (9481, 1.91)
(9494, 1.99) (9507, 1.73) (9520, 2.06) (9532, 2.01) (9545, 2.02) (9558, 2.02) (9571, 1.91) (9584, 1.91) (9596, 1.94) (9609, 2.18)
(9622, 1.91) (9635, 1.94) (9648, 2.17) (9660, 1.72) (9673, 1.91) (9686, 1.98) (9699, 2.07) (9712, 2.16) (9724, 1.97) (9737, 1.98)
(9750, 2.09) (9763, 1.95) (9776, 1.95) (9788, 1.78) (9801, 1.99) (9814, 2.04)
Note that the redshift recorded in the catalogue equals 0.34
